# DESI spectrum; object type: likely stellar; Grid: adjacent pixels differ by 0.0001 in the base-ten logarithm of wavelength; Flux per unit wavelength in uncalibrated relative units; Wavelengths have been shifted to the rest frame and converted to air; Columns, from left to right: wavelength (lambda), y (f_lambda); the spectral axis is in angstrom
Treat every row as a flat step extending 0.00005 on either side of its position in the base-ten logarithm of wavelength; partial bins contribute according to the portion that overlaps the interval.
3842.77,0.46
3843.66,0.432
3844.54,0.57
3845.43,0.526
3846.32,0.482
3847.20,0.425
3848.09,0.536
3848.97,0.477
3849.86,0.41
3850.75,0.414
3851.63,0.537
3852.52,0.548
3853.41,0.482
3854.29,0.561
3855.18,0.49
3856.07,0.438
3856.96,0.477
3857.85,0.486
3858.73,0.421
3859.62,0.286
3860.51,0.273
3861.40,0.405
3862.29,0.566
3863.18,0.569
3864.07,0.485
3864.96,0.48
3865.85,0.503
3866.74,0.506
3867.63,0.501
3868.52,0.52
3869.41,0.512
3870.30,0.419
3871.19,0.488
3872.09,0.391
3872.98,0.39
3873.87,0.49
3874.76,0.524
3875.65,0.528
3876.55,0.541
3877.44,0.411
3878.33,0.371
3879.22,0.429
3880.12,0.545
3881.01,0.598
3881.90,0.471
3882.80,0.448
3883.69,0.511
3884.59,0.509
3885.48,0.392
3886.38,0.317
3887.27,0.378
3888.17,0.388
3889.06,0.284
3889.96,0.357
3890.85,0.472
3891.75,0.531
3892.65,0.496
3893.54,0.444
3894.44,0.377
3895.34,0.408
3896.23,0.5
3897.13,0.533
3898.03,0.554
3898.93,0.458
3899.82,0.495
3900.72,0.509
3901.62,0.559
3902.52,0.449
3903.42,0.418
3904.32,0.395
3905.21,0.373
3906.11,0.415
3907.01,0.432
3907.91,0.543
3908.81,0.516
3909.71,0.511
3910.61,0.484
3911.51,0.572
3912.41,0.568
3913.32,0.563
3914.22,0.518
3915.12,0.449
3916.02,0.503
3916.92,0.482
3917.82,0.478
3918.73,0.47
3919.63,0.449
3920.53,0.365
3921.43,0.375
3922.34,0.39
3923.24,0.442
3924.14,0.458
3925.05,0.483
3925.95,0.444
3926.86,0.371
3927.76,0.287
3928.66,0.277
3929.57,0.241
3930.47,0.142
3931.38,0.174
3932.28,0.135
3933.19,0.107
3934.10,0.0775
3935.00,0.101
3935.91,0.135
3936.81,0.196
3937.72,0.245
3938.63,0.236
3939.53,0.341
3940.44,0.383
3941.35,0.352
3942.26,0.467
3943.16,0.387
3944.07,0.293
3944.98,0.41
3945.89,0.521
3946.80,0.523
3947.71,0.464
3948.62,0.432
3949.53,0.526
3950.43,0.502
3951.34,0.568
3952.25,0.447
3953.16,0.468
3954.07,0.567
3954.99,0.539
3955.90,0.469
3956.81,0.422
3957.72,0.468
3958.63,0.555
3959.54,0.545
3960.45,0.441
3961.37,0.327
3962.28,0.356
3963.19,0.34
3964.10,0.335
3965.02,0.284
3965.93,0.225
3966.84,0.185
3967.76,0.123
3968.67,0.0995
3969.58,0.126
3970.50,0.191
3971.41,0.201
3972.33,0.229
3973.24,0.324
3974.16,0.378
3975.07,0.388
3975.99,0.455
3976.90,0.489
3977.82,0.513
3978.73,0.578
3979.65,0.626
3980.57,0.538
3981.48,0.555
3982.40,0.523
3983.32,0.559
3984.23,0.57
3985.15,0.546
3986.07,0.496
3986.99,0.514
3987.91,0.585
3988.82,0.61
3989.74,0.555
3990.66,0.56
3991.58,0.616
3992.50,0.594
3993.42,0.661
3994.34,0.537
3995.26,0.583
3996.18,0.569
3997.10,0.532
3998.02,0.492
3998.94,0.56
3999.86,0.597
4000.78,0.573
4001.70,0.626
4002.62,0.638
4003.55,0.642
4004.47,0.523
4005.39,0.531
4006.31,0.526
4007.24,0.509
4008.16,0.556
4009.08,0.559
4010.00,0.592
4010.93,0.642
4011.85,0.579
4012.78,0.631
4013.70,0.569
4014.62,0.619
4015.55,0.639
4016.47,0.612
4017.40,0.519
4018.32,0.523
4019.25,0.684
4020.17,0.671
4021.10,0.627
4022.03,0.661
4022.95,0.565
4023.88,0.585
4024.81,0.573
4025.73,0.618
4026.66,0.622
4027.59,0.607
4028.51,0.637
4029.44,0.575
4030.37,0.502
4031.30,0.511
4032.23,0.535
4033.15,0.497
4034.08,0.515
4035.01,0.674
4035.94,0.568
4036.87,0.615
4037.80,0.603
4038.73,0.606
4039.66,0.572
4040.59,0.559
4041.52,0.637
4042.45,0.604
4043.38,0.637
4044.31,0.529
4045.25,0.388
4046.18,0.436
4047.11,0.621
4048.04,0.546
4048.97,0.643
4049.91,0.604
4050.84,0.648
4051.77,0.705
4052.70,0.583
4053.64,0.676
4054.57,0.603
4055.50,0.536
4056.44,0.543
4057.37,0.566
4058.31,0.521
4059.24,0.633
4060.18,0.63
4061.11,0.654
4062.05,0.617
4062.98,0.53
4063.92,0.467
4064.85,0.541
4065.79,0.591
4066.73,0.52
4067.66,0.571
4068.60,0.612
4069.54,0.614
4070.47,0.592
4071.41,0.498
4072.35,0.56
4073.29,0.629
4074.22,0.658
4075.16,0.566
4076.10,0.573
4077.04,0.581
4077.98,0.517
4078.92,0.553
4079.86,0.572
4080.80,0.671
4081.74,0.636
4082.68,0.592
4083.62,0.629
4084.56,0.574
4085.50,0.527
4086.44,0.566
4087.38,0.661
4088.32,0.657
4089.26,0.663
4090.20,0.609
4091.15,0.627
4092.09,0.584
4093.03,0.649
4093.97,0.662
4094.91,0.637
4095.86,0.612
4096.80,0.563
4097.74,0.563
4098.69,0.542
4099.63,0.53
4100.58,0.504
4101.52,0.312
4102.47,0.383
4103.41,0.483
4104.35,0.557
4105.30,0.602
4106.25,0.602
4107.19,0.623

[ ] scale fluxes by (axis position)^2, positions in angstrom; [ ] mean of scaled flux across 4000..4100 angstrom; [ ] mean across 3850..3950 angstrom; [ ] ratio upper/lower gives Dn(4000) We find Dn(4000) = 1.49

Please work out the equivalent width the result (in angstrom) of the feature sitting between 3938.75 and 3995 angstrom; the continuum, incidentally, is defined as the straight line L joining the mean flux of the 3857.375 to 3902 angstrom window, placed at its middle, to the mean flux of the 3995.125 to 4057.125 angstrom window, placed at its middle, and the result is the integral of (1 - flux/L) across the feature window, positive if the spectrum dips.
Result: 9.9 angstrom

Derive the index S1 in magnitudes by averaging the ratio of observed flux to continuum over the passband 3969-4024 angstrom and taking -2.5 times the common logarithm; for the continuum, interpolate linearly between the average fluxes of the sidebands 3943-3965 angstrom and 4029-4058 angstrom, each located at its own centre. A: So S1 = -0.050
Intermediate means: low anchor 0.452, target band 0.537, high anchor 0.575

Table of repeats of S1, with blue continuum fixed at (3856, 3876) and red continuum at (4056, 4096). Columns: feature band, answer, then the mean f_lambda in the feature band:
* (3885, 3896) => 0.18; 0.406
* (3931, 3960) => 0.34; 0.378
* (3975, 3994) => -0.03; 0.552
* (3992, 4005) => -0.07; 0.58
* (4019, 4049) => -0.03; 0.581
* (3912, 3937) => 0.39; 0.347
